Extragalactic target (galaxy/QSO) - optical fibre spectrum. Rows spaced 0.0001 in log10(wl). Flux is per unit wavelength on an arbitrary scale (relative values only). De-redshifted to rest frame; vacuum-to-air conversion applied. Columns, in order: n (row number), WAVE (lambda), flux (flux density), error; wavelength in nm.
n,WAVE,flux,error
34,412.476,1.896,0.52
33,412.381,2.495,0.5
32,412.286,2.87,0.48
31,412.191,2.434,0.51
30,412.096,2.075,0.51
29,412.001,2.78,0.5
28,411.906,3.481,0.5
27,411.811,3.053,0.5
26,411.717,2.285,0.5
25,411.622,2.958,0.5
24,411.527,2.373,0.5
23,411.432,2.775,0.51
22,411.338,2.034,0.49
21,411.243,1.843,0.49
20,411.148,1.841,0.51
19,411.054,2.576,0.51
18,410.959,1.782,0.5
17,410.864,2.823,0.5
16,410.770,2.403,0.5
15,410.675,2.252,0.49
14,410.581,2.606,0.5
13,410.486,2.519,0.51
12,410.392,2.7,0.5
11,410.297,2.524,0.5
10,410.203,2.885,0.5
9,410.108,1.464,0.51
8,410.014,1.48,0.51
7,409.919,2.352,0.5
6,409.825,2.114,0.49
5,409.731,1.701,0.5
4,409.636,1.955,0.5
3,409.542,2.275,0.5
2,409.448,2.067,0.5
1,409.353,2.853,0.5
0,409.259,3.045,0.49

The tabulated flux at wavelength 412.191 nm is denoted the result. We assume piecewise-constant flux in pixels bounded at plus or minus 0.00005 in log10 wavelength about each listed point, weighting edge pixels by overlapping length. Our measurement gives 2.434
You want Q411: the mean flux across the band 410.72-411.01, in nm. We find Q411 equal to 2.33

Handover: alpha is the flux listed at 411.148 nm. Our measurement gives 1.841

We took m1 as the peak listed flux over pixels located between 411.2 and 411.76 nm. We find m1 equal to 2.958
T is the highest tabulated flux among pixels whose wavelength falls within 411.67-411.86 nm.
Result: 3.053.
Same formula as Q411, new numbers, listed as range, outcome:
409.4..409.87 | 2.02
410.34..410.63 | 2.6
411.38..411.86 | 2.69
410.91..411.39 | 2.03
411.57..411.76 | 2.62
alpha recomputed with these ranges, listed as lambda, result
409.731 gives 1.701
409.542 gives 2.275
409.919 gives 2.352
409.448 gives 2.067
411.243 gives 1.843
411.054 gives 2.576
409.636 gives 1.955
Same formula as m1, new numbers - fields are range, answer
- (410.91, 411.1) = 2.576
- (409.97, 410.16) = 1.48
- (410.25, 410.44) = 2.7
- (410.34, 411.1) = 2.823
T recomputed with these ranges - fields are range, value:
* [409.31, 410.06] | 2.853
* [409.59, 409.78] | 1.955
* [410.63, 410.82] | 2.403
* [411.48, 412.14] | 3.481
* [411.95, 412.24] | 2.78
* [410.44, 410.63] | 2.606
